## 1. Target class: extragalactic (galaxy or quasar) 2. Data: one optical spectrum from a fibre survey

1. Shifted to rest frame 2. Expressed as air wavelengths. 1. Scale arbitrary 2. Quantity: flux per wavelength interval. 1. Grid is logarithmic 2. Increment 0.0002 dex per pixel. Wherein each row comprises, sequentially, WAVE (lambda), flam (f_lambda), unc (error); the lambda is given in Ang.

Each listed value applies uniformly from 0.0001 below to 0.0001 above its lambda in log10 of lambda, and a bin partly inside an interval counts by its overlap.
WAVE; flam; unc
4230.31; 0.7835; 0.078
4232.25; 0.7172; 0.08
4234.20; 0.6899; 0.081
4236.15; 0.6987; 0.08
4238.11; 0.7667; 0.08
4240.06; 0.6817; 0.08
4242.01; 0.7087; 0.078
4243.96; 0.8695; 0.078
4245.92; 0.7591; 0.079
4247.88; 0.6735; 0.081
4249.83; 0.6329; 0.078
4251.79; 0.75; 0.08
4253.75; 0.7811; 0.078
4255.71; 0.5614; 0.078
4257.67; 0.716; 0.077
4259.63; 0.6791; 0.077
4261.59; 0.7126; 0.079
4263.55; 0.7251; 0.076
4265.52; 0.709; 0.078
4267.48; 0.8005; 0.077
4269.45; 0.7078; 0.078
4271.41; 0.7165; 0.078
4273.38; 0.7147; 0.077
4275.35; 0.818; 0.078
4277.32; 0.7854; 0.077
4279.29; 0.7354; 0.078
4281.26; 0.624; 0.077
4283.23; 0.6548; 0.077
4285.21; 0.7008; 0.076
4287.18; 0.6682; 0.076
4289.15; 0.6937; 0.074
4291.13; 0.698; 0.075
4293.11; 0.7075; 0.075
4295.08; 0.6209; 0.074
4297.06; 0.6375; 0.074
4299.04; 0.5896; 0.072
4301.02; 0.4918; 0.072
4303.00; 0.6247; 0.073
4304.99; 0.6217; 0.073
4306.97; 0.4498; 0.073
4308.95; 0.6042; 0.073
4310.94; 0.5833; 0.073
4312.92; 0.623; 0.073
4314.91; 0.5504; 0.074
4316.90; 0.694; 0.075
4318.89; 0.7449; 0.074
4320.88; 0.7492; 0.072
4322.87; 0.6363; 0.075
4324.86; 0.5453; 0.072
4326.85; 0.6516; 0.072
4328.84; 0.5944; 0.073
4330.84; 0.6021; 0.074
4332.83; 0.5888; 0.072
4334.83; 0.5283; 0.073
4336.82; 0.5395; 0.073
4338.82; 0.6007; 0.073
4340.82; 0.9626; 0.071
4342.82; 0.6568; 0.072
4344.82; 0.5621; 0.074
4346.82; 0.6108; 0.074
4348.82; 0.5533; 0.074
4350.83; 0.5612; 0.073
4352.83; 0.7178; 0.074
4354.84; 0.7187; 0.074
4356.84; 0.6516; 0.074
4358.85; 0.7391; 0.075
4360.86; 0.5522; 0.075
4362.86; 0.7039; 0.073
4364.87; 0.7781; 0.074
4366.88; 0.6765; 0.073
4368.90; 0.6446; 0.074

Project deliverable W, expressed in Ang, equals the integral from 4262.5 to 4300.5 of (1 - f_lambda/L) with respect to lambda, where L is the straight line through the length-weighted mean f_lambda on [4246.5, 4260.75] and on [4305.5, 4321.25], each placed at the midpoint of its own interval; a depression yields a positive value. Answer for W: -2.4 Ang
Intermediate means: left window 0.687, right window 0.62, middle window 0.698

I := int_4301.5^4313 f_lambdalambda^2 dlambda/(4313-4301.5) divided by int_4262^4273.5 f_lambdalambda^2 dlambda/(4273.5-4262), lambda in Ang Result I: 0.81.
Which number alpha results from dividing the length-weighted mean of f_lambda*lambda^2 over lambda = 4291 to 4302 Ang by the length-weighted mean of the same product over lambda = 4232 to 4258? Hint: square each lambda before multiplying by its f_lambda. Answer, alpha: 0.9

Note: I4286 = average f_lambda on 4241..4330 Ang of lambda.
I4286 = 0.673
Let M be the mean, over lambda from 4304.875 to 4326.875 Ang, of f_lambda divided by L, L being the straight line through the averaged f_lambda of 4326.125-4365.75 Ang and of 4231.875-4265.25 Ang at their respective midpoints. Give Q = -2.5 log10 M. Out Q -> 0.08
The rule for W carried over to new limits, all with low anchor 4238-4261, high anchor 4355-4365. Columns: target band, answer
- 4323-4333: 1.29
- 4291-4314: 3.19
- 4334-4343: 0.35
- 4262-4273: -0.34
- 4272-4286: -0.29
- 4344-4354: 1.17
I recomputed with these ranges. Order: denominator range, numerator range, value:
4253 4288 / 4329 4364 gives 0.93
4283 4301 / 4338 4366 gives 1.05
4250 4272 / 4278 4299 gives 0.96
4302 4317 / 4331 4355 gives 1.09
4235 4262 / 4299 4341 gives 0.89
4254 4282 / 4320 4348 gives 0.91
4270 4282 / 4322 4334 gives 0.84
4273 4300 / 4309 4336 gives 0.92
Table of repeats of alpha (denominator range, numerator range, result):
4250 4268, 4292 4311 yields 0.85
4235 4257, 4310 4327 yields 0.93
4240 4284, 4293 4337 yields 0.87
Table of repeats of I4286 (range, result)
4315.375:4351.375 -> 0.632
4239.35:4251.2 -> 0.723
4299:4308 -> 0.552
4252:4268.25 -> 0.711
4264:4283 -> 0.731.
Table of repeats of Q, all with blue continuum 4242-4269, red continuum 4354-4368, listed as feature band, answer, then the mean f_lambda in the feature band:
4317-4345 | 0.086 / 0.644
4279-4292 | 0.050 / 0.679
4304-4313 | 0.225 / 0.572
